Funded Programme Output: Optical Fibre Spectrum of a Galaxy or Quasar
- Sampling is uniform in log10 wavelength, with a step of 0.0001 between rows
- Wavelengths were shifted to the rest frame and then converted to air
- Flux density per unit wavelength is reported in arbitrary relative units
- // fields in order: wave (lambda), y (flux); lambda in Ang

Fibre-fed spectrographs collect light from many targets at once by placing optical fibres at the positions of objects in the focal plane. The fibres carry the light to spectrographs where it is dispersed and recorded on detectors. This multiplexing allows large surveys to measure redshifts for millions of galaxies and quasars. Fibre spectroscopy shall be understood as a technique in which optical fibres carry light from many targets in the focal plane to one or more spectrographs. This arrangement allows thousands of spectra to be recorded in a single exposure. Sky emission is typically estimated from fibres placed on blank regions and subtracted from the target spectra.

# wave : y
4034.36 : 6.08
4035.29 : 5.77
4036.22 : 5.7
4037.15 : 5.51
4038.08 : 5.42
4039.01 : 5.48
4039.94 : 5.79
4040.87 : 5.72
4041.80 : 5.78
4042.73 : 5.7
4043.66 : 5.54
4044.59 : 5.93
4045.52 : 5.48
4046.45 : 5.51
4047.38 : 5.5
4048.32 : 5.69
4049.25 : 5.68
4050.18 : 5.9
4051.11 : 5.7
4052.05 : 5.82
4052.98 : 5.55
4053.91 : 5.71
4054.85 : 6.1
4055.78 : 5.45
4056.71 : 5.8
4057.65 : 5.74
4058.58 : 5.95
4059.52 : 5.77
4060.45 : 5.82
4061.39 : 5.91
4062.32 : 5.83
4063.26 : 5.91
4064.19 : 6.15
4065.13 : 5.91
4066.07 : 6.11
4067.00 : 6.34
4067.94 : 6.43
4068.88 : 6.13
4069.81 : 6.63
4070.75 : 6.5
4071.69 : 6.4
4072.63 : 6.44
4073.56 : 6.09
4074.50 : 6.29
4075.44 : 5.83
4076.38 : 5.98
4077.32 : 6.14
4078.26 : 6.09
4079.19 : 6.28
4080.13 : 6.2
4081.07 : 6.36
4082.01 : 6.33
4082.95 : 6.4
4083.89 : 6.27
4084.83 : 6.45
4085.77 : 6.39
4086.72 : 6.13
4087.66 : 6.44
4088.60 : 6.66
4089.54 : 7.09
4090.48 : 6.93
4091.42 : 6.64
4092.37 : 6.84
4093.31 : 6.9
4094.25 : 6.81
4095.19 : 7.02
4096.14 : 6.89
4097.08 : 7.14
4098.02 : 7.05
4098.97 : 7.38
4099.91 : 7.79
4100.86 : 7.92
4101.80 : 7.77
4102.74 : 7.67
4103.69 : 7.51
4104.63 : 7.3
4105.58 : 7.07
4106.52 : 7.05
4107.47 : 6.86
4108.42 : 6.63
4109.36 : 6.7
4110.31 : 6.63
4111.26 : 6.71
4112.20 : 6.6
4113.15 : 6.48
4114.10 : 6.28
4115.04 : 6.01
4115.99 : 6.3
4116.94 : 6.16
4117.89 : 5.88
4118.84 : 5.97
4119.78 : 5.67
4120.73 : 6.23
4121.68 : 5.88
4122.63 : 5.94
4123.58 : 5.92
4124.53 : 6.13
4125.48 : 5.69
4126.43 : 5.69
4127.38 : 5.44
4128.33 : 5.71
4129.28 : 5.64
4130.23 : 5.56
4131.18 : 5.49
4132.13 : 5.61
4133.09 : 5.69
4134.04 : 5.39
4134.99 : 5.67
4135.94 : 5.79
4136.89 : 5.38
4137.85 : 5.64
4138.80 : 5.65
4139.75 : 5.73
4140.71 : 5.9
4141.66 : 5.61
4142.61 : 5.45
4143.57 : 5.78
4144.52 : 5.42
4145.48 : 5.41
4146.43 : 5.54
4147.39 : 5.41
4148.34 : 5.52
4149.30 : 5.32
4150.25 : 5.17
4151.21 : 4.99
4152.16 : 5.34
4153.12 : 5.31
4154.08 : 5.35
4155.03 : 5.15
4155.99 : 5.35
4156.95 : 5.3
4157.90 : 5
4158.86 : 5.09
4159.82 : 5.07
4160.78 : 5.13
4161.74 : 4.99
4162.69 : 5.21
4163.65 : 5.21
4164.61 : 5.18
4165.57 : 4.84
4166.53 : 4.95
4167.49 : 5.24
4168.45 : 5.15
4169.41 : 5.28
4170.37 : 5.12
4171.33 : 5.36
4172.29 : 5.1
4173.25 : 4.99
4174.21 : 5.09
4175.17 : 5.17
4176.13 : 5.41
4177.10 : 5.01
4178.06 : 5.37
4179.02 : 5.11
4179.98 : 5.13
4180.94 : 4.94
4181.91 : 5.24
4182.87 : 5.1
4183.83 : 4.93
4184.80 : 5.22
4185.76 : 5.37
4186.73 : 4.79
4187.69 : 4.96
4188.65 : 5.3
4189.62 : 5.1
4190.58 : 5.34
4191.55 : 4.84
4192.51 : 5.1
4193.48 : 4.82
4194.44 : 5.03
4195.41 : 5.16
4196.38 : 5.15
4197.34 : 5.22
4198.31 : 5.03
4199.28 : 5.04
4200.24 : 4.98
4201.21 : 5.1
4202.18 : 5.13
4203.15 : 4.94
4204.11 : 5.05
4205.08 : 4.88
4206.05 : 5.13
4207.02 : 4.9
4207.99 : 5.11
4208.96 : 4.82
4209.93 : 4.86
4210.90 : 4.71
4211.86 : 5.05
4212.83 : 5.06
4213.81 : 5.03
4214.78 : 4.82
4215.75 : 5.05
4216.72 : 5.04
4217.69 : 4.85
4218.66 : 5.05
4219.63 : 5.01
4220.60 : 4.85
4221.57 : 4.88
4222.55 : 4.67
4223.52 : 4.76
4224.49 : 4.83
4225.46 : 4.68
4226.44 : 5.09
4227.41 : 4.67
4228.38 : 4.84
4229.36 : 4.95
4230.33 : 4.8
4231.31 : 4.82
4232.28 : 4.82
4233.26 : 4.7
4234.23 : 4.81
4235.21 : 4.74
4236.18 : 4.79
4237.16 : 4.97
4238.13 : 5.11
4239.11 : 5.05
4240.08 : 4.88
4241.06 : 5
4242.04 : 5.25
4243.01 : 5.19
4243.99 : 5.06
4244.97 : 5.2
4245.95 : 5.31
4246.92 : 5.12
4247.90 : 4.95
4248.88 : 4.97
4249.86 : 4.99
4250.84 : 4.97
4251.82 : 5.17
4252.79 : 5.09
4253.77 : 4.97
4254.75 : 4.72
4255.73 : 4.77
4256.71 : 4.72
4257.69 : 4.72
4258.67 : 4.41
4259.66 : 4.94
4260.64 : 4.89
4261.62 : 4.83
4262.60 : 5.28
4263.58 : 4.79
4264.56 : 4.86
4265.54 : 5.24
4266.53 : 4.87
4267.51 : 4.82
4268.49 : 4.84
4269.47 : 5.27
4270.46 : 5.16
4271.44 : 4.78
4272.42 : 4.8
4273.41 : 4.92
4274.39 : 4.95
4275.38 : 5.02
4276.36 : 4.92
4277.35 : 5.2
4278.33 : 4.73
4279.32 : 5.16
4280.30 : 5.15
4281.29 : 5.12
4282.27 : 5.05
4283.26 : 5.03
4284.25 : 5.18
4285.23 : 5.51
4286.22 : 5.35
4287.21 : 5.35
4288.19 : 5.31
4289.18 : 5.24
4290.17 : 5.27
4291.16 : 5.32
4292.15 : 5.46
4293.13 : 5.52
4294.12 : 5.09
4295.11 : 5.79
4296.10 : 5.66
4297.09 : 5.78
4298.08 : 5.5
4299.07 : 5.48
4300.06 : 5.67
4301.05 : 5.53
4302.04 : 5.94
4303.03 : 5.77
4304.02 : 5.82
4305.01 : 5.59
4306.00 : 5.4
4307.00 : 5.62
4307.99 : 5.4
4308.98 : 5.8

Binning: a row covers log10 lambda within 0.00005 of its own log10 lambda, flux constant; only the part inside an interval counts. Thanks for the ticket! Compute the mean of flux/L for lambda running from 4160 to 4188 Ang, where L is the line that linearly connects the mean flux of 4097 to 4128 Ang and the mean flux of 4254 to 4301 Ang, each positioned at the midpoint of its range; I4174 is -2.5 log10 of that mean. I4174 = 0.18 mag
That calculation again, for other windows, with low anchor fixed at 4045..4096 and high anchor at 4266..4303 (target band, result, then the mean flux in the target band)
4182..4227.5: 0.12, 4.99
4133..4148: 0.05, 5.59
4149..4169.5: 0.12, 5.16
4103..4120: -0.10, 6.57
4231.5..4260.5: 0.10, 4.94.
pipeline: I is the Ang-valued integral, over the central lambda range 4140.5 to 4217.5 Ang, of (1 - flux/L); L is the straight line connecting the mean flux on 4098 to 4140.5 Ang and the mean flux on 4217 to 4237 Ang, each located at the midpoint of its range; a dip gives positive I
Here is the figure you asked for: 4.6 Ang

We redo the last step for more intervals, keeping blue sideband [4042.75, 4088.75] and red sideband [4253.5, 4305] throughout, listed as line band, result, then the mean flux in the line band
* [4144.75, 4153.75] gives 0.6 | 5.33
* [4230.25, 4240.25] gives 0.9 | 4.87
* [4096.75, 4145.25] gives -3.6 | 6.24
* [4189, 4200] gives 0.9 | 5.08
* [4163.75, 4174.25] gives 0.9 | 5.12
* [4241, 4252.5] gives 0.4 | 5.1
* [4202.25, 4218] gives 1.4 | 4.96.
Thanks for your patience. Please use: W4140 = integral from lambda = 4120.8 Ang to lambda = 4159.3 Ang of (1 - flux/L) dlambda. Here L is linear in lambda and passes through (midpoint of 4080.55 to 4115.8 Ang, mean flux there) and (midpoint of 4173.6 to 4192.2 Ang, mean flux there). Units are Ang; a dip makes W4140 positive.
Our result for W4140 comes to 2.9 Ang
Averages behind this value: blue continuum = 6.83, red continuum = 5.13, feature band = 5.53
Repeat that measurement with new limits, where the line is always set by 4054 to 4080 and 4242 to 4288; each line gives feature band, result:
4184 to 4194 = 0.63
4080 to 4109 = -4.83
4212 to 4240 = 1.80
